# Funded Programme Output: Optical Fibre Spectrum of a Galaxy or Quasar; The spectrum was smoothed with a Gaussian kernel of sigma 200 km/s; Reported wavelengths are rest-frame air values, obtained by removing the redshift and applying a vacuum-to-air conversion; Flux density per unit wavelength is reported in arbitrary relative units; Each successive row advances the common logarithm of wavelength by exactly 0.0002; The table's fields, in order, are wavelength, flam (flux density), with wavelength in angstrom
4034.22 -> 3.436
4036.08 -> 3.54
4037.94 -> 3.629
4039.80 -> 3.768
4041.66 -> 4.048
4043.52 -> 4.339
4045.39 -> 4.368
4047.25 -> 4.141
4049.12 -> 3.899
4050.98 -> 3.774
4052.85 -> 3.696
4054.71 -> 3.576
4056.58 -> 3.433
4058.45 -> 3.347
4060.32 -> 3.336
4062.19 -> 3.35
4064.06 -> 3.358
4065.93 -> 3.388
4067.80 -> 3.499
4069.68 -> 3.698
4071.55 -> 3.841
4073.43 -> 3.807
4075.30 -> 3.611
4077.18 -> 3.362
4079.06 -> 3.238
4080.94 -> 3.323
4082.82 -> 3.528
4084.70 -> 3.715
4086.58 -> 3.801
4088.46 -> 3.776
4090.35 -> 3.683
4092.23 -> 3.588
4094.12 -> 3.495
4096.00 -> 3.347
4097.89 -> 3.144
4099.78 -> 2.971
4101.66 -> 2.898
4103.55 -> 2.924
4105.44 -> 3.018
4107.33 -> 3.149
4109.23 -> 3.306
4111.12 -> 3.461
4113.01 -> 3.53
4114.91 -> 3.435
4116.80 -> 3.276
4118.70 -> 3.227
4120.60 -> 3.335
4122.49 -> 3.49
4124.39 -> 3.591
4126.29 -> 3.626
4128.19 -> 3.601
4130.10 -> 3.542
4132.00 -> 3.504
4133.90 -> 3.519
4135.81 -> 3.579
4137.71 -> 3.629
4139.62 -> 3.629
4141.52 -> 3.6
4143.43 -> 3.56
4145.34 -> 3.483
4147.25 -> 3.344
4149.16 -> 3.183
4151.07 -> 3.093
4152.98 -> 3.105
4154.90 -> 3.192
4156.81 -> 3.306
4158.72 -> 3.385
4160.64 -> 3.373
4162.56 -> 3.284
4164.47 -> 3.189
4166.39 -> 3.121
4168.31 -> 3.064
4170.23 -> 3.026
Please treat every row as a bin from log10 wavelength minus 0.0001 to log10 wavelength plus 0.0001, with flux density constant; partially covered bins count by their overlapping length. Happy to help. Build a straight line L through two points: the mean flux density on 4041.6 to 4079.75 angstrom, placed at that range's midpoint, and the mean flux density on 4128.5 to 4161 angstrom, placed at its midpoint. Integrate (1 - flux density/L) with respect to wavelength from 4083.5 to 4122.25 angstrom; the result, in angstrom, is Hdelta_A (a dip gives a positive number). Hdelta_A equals 2.0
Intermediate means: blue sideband 3.67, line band 3.36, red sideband 3.42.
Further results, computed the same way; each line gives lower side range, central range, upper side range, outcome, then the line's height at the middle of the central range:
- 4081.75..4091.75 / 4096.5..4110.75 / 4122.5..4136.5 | 2.2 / 3.64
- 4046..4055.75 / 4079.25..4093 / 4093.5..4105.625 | -1.3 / 3.31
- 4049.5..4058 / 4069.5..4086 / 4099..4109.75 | -1.1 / 3.35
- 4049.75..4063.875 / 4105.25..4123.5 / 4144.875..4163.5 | 0.2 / 3.36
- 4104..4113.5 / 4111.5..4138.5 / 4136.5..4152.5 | -1.2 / 3.34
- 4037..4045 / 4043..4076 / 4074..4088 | 0.7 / 3.77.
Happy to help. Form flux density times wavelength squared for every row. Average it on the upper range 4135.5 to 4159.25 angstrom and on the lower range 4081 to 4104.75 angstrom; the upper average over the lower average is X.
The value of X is 1.02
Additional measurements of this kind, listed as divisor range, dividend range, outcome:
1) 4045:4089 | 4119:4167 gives 0.98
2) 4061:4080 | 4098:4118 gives 0.93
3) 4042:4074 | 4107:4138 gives 0.97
